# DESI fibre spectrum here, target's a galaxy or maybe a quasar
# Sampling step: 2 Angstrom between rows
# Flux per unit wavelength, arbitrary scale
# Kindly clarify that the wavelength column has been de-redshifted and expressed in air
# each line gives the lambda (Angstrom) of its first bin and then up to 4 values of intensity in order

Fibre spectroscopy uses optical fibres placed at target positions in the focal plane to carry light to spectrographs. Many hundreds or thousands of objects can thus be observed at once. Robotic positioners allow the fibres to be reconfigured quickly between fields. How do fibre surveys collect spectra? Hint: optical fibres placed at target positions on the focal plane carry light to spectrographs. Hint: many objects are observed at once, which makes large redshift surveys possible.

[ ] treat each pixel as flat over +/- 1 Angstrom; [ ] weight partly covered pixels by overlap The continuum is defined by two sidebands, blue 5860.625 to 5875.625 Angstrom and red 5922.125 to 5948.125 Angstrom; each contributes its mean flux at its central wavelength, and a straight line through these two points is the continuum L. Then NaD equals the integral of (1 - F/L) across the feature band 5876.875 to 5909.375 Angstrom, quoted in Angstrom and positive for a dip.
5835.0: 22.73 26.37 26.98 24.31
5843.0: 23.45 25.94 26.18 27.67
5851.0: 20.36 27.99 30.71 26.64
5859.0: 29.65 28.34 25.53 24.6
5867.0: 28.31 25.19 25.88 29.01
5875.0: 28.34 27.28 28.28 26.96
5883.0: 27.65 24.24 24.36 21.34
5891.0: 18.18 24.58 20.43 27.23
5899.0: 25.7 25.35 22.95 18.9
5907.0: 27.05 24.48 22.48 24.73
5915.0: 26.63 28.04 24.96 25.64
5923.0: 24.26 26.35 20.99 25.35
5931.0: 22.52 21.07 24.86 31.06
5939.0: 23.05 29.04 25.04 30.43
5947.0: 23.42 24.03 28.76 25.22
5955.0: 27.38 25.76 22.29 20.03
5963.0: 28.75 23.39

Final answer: 2.3 Angstrom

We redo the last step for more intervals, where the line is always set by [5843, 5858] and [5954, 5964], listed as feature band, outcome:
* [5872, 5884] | -0.9 Angstrom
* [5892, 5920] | 1.1 Angstrom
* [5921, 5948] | 0.0 Angstrom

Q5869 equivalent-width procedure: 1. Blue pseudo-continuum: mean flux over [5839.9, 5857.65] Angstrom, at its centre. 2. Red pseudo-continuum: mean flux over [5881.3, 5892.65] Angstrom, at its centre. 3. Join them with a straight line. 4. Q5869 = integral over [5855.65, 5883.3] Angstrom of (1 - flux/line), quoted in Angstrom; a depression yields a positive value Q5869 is -3.1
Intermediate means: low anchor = 25.9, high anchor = 23.5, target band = 27.3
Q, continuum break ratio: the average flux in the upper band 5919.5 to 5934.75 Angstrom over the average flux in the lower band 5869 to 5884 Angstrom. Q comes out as 0.9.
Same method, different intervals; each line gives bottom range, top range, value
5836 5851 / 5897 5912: 0.94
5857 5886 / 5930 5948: 0.95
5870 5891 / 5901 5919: 0.94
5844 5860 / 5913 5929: 0.94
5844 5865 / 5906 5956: 0.95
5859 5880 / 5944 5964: 0.94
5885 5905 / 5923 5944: 1.07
